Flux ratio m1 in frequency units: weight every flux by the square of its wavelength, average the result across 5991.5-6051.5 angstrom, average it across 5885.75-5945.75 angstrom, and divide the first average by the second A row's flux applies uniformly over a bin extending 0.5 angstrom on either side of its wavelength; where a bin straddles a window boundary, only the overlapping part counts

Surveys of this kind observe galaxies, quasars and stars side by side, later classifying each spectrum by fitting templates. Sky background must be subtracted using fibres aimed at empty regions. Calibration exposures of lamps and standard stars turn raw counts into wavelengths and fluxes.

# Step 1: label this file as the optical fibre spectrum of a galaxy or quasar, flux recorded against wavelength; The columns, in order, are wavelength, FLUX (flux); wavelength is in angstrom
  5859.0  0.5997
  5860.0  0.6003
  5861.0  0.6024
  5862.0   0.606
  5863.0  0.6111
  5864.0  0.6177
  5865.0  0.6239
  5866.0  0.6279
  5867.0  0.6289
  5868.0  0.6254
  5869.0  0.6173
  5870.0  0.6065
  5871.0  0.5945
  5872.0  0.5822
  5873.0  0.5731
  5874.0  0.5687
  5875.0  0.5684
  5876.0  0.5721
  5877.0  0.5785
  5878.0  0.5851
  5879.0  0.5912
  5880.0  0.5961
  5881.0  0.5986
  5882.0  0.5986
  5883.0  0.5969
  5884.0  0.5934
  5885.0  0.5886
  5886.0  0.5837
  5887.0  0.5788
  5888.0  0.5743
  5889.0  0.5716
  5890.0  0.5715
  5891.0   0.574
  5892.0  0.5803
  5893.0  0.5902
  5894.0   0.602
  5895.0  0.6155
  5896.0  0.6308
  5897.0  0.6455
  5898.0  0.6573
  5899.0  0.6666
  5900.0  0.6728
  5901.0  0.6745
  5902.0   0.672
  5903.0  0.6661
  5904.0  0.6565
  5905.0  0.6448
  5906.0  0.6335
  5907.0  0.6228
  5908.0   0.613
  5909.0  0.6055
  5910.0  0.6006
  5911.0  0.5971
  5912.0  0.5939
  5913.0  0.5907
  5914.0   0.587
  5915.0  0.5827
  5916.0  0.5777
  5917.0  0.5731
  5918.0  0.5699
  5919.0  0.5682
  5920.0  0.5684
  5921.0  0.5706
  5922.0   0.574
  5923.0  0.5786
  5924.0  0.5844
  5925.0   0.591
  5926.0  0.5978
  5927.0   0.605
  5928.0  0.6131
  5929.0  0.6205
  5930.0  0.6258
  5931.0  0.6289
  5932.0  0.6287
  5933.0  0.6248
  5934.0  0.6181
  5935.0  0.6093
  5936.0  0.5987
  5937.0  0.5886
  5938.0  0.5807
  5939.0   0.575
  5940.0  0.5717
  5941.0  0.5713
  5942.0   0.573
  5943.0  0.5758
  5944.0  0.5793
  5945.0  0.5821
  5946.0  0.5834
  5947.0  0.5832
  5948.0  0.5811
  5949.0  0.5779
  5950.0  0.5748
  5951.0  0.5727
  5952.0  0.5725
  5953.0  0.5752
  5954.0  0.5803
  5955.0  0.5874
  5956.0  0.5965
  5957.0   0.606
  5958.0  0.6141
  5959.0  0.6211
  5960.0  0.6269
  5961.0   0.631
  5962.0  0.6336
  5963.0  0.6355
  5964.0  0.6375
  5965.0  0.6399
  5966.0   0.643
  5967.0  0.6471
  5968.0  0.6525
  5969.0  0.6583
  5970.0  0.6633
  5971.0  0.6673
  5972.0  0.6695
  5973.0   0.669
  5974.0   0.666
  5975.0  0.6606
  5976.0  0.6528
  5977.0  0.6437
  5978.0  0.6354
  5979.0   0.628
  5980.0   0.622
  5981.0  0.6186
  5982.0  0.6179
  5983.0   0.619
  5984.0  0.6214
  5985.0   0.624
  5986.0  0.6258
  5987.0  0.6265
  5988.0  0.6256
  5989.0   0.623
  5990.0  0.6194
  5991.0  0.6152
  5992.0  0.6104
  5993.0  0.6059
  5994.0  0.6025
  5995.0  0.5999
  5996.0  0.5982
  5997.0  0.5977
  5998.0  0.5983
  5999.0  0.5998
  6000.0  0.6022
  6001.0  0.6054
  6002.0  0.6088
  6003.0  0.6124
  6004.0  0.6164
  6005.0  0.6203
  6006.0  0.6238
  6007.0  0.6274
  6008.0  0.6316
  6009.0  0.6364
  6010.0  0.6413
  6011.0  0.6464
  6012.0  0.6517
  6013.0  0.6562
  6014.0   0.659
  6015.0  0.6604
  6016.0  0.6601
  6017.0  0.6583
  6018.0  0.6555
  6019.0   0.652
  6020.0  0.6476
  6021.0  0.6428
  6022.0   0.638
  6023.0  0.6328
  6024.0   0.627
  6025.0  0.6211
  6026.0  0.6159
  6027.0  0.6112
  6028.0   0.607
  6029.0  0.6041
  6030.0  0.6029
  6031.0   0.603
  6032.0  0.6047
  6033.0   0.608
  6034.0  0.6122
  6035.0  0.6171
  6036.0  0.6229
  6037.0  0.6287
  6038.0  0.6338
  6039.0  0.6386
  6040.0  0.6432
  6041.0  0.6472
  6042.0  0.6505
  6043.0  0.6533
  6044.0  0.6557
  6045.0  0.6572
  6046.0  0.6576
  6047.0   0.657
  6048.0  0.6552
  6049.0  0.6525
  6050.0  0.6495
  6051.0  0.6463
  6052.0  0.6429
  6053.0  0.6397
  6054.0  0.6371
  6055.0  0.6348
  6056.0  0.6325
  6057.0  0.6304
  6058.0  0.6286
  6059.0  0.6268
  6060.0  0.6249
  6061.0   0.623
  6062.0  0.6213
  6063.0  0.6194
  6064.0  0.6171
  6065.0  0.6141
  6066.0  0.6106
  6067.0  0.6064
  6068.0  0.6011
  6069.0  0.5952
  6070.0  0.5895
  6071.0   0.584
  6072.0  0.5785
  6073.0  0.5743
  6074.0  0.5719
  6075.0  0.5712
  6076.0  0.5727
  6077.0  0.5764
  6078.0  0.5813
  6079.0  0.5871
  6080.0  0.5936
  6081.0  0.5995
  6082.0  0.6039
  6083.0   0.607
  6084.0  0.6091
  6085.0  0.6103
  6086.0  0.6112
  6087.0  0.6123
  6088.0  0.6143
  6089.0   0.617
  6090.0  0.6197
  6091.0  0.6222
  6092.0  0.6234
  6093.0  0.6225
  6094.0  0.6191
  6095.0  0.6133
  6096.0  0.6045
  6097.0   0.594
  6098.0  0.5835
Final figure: 1.1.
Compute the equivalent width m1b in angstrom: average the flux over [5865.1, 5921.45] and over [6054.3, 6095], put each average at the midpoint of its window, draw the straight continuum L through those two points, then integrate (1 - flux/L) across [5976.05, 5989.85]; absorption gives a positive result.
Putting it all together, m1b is -0.5 angstrom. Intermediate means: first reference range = 0.603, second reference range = 0.607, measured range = 0.626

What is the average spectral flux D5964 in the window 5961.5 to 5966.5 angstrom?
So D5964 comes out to 0.638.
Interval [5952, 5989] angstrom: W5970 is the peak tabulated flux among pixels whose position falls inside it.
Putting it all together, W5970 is 0.6695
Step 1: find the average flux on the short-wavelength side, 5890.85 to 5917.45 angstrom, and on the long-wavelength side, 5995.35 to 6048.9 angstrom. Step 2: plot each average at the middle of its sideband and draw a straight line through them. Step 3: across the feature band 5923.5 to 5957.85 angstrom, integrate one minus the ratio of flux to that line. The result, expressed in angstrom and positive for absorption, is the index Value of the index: 1.7 angstrom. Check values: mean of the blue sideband 0.62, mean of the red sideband 0.631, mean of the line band 0.592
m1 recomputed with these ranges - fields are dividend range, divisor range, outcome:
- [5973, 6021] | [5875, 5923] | 1.08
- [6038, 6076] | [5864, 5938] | 1.09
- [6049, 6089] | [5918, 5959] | 1.08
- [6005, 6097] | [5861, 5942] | 1.09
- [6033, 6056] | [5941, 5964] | 1.11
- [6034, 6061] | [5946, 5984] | 1.06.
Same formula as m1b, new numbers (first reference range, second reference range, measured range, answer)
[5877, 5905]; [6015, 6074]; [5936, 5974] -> 0.61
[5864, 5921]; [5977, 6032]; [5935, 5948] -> 0.67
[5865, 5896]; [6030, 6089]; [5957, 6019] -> -2.46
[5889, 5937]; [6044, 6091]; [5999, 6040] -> -1.01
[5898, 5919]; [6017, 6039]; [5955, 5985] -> -0.71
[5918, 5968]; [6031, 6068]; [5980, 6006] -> 0.07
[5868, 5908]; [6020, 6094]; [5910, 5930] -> 0.72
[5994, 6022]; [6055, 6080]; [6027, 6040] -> 0.03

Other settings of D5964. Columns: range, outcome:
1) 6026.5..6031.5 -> 0.606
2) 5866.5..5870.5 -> 0.62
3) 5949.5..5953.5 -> 0.574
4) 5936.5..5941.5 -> 0.577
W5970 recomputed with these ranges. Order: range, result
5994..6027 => 0.6604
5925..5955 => 0.6289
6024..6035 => 0.627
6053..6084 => 0.6397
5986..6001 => 0.6265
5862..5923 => 0.6745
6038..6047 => 0.6576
